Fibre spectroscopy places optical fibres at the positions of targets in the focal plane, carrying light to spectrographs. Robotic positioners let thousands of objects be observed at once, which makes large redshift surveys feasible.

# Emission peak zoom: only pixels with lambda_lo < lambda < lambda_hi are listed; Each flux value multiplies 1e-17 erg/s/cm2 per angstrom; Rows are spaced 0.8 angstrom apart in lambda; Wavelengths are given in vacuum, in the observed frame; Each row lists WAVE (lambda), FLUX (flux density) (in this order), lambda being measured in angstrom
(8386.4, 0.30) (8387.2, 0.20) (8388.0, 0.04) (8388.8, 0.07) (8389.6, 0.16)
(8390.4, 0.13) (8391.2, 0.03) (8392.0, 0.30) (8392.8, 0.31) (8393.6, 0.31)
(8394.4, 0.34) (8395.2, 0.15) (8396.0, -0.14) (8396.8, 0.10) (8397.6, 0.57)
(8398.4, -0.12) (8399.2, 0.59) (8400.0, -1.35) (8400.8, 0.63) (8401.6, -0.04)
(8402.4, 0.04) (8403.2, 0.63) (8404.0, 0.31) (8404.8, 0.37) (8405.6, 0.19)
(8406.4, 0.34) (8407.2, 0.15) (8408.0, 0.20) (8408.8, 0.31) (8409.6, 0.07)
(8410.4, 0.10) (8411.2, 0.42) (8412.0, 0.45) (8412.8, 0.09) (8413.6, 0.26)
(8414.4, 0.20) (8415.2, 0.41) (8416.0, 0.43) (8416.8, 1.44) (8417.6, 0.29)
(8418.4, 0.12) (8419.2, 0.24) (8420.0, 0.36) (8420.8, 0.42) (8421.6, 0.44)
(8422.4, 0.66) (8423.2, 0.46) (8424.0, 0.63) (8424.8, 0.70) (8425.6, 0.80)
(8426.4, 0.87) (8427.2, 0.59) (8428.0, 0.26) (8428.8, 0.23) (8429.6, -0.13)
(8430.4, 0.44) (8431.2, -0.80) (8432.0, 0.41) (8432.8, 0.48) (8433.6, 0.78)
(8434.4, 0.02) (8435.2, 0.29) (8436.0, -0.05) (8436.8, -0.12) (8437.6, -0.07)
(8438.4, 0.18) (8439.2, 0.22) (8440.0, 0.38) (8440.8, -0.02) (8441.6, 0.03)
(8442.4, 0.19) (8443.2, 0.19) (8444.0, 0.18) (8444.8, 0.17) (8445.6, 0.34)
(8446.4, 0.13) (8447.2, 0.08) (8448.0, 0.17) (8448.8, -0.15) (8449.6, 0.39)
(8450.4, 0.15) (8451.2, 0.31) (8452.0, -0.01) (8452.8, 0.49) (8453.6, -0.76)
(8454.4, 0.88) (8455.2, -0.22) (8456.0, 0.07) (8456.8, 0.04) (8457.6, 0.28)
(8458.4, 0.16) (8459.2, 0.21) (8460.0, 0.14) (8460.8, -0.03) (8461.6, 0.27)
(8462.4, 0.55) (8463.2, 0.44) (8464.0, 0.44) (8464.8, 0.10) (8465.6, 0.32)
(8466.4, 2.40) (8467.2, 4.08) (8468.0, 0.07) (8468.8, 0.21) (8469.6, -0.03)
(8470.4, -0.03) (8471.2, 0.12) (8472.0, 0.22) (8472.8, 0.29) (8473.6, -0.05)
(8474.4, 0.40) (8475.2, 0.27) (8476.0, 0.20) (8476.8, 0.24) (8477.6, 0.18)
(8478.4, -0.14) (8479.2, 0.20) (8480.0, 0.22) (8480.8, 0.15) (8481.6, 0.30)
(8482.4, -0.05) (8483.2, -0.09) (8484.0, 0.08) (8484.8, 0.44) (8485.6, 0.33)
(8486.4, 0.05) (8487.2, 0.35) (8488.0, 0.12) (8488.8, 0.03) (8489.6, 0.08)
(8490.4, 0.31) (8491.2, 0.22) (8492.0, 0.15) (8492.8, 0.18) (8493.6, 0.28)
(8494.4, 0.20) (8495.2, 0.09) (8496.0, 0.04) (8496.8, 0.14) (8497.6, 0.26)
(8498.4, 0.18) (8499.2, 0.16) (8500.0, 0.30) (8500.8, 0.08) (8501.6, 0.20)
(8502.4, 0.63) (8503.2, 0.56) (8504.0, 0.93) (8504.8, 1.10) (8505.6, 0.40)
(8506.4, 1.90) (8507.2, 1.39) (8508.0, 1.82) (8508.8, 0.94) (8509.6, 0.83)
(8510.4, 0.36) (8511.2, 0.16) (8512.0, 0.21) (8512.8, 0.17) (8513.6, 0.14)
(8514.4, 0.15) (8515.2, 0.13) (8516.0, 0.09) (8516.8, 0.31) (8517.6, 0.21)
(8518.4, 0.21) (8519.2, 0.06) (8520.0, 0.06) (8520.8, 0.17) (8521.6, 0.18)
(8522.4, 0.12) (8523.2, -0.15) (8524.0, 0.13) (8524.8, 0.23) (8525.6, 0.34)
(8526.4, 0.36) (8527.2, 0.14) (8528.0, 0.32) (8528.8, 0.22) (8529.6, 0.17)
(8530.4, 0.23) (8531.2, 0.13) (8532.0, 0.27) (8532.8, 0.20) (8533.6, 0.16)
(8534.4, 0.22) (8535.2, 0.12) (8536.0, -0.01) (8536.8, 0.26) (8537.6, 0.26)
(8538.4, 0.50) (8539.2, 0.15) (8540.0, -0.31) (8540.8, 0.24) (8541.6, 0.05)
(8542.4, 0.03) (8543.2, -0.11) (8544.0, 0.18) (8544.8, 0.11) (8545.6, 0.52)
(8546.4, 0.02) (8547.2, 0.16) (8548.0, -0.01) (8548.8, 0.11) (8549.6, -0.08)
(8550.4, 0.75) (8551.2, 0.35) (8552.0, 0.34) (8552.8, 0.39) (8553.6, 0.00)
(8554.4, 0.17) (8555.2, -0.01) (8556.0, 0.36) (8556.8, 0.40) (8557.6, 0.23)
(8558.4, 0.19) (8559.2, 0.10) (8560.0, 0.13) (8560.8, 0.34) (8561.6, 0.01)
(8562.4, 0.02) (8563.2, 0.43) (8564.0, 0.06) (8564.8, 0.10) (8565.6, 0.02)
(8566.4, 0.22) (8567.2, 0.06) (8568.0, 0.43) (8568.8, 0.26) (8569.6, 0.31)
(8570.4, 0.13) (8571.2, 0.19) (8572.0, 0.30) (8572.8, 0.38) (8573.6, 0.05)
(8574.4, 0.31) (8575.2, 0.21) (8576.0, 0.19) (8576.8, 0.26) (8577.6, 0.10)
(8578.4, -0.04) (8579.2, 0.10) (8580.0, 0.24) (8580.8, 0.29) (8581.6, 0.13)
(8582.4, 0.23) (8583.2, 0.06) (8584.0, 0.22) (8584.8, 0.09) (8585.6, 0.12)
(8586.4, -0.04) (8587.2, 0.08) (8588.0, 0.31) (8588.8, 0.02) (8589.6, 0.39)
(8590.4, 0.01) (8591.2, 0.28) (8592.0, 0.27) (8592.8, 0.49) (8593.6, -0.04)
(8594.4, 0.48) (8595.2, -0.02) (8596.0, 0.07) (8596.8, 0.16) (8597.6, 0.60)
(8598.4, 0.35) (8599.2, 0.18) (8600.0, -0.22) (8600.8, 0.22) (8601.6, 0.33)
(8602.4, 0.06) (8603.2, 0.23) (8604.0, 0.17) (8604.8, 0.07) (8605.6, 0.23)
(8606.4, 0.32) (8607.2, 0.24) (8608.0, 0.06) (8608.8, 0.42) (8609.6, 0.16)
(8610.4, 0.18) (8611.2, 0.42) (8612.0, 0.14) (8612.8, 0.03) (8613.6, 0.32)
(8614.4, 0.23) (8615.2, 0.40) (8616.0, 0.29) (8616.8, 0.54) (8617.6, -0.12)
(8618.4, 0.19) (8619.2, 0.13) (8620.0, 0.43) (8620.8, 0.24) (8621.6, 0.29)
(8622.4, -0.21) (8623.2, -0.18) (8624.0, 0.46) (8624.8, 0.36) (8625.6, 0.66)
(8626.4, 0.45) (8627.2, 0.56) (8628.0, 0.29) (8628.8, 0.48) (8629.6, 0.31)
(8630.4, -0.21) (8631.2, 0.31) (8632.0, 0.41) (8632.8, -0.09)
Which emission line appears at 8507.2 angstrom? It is [O III] 5007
